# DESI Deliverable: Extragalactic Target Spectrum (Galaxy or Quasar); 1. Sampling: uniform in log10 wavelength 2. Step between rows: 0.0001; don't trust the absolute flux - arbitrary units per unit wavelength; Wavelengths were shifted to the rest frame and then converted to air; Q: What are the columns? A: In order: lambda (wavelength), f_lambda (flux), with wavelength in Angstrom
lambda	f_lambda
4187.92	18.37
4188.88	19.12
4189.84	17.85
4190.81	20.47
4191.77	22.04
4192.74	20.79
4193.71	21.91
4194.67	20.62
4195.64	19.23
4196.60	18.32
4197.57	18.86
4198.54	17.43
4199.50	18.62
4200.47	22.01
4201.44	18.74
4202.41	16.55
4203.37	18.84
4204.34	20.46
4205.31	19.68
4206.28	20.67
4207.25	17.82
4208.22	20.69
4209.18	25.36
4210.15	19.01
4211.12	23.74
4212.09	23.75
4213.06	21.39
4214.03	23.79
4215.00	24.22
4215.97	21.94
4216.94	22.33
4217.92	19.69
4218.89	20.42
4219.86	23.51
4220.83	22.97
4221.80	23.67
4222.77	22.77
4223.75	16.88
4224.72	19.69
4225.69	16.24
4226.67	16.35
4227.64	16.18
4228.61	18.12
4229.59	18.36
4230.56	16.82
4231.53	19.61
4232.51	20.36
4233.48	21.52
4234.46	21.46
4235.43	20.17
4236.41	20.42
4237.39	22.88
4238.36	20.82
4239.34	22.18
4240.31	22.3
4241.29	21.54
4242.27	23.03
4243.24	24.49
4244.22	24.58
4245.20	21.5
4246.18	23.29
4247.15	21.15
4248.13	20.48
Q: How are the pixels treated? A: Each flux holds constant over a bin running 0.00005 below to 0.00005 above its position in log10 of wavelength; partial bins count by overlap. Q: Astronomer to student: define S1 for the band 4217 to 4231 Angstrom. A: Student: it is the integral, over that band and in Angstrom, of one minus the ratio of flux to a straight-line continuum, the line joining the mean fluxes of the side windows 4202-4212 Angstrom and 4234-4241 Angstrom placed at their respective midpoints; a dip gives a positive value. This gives 1.0 Angstrom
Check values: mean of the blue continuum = 20.5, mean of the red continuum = 21.5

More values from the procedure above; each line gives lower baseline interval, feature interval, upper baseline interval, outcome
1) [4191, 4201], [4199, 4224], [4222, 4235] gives -2.20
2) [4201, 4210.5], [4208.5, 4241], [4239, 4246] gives 0.67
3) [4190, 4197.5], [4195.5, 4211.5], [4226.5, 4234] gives 0.03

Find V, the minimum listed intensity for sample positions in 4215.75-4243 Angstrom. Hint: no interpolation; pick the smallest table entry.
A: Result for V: 16.18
